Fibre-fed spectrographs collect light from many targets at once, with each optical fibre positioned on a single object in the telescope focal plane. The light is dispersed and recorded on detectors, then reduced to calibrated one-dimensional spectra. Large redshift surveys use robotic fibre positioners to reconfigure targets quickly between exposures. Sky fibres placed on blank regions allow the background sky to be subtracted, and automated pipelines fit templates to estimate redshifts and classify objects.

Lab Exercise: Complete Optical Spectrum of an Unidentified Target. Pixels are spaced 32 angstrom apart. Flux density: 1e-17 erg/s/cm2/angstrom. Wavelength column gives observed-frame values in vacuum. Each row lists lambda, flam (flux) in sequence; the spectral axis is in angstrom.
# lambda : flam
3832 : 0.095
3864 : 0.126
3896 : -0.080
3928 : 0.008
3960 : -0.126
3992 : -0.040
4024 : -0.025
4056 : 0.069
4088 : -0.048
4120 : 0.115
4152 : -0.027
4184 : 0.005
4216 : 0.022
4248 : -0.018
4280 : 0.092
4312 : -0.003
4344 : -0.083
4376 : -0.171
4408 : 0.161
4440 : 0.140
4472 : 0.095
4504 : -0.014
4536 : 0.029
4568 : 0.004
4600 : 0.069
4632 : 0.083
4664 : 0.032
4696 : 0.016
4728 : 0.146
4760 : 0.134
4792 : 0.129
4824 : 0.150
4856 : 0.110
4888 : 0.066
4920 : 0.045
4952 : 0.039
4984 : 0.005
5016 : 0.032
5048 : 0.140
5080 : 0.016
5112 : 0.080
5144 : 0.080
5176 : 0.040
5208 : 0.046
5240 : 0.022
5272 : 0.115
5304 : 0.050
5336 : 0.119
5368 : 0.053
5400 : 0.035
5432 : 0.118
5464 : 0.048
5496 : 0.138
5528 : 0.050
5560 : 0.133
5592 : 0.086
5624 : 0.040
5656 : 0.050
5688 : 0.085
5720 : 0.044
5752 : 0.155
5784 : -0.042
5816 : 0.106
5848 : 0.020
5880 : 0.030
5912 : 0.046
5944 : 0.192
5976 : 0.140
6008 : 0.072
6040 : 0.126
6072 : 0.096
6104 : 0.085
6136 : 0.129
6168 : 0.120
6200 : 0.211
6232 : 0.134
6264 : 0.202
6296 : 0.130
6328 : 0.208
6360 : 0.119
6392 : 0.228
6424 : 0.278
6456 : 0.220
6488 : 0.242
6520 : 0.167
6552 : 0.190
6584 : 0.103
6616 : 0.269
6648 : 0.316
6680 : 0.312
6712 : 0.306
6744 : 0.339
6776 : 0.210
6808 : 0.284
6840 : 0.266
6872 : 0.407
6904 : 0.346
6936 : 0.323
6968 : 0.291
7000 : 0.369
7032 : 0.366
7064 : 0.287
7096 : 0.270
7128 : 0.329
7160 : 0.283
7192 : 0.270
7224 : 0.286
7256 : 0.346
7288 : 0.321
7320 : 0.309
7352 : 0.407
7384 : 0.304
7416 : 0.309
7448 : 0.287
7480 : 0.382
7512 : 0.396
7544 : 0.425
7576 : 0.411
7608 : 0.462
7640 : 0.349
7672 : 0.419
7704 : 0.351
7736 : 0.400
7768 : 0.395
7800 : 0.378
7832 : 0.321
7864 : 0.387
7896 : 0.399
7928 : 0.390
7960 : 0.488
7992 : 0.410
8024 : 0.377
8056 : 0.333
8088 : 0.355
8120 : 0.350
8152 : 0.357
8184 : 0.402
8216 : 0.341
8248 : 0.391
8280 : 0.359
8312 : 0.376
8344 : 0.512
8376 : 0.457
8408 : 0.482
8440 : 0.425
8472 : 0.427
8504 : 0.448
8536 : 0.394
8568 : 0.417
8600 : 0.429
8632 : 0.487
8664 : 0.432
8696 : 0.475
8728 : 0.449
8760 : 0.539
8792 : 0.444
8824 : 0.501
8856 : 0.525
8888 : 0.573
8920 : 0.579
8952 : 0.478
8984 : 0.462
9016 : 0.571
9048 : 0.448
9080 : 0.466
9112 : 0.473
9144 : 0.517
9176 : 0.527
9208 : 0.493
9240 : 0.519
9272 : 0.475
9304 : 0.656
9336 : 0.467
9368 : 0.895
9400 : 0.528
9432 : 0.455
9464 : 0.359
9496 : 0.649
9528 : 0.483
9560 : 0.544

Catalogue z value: 0.657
